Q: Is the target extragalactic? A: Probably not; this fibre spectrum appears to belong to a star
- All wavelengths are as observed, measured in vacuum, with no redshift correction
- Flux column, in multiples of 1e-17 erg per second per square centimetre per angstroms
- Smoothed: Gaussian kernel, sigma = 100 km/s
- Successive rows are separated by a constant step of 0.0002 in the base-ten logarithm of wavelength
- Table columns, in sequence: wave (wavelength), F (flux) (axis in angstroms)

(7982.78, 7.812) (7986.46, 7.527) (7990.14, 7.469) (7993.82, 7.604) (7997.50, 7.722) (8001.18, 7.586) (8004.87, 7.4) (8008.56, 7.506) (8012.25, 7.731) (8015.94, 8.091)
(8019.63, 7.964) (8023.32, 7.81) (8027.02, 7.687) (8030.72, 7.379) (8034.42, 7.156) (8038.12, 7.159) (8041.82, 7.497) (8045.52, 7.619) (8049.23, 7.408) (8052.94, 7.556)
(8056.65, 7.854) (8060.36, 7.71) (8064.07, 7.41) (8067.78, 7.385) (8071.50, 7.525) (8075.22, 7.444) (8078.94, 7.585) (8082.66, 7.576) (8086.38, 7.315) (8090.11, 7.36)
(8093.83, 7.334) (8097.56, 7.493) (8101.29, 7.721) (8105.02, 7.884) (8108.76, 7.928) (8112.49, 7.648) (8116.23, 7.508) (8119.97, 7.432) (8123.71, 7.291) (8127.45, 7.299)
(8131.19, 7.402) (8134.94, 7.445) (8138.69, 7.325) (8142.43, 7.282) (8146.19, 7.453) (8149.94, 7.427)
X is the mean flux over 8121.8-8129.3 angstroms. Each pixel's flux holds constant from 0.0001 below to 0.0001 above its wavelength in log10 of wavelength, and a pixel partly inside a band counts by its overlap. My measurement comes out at 7.3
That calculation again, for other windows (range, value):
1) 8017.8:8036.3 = 7.6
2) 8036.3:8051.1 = 7.42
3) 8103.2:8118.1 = 7.74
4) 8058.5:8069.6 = 7.51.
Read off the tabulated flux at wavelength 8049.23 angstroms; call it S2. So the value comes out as 7.408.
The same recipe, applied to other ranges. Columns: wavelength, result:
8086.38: 7.315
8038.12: 7.159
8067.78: 7.385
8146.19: 7.453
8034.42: 7.156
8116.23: 7.508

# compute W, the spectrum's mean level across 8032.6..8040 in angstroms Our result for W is 7.16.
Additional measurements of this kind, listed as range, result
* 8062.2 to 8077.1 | 7.44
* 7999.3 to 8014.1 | 7.55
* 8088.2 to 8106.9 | 7.56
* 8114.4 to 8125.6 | 7.41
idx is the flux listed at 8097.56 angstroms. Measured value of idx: 7.493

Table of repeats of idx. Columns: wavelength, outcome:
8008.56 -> 7.506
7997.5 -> 7.722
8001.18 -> 7.586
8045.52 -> 7.619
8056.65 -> 7.854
